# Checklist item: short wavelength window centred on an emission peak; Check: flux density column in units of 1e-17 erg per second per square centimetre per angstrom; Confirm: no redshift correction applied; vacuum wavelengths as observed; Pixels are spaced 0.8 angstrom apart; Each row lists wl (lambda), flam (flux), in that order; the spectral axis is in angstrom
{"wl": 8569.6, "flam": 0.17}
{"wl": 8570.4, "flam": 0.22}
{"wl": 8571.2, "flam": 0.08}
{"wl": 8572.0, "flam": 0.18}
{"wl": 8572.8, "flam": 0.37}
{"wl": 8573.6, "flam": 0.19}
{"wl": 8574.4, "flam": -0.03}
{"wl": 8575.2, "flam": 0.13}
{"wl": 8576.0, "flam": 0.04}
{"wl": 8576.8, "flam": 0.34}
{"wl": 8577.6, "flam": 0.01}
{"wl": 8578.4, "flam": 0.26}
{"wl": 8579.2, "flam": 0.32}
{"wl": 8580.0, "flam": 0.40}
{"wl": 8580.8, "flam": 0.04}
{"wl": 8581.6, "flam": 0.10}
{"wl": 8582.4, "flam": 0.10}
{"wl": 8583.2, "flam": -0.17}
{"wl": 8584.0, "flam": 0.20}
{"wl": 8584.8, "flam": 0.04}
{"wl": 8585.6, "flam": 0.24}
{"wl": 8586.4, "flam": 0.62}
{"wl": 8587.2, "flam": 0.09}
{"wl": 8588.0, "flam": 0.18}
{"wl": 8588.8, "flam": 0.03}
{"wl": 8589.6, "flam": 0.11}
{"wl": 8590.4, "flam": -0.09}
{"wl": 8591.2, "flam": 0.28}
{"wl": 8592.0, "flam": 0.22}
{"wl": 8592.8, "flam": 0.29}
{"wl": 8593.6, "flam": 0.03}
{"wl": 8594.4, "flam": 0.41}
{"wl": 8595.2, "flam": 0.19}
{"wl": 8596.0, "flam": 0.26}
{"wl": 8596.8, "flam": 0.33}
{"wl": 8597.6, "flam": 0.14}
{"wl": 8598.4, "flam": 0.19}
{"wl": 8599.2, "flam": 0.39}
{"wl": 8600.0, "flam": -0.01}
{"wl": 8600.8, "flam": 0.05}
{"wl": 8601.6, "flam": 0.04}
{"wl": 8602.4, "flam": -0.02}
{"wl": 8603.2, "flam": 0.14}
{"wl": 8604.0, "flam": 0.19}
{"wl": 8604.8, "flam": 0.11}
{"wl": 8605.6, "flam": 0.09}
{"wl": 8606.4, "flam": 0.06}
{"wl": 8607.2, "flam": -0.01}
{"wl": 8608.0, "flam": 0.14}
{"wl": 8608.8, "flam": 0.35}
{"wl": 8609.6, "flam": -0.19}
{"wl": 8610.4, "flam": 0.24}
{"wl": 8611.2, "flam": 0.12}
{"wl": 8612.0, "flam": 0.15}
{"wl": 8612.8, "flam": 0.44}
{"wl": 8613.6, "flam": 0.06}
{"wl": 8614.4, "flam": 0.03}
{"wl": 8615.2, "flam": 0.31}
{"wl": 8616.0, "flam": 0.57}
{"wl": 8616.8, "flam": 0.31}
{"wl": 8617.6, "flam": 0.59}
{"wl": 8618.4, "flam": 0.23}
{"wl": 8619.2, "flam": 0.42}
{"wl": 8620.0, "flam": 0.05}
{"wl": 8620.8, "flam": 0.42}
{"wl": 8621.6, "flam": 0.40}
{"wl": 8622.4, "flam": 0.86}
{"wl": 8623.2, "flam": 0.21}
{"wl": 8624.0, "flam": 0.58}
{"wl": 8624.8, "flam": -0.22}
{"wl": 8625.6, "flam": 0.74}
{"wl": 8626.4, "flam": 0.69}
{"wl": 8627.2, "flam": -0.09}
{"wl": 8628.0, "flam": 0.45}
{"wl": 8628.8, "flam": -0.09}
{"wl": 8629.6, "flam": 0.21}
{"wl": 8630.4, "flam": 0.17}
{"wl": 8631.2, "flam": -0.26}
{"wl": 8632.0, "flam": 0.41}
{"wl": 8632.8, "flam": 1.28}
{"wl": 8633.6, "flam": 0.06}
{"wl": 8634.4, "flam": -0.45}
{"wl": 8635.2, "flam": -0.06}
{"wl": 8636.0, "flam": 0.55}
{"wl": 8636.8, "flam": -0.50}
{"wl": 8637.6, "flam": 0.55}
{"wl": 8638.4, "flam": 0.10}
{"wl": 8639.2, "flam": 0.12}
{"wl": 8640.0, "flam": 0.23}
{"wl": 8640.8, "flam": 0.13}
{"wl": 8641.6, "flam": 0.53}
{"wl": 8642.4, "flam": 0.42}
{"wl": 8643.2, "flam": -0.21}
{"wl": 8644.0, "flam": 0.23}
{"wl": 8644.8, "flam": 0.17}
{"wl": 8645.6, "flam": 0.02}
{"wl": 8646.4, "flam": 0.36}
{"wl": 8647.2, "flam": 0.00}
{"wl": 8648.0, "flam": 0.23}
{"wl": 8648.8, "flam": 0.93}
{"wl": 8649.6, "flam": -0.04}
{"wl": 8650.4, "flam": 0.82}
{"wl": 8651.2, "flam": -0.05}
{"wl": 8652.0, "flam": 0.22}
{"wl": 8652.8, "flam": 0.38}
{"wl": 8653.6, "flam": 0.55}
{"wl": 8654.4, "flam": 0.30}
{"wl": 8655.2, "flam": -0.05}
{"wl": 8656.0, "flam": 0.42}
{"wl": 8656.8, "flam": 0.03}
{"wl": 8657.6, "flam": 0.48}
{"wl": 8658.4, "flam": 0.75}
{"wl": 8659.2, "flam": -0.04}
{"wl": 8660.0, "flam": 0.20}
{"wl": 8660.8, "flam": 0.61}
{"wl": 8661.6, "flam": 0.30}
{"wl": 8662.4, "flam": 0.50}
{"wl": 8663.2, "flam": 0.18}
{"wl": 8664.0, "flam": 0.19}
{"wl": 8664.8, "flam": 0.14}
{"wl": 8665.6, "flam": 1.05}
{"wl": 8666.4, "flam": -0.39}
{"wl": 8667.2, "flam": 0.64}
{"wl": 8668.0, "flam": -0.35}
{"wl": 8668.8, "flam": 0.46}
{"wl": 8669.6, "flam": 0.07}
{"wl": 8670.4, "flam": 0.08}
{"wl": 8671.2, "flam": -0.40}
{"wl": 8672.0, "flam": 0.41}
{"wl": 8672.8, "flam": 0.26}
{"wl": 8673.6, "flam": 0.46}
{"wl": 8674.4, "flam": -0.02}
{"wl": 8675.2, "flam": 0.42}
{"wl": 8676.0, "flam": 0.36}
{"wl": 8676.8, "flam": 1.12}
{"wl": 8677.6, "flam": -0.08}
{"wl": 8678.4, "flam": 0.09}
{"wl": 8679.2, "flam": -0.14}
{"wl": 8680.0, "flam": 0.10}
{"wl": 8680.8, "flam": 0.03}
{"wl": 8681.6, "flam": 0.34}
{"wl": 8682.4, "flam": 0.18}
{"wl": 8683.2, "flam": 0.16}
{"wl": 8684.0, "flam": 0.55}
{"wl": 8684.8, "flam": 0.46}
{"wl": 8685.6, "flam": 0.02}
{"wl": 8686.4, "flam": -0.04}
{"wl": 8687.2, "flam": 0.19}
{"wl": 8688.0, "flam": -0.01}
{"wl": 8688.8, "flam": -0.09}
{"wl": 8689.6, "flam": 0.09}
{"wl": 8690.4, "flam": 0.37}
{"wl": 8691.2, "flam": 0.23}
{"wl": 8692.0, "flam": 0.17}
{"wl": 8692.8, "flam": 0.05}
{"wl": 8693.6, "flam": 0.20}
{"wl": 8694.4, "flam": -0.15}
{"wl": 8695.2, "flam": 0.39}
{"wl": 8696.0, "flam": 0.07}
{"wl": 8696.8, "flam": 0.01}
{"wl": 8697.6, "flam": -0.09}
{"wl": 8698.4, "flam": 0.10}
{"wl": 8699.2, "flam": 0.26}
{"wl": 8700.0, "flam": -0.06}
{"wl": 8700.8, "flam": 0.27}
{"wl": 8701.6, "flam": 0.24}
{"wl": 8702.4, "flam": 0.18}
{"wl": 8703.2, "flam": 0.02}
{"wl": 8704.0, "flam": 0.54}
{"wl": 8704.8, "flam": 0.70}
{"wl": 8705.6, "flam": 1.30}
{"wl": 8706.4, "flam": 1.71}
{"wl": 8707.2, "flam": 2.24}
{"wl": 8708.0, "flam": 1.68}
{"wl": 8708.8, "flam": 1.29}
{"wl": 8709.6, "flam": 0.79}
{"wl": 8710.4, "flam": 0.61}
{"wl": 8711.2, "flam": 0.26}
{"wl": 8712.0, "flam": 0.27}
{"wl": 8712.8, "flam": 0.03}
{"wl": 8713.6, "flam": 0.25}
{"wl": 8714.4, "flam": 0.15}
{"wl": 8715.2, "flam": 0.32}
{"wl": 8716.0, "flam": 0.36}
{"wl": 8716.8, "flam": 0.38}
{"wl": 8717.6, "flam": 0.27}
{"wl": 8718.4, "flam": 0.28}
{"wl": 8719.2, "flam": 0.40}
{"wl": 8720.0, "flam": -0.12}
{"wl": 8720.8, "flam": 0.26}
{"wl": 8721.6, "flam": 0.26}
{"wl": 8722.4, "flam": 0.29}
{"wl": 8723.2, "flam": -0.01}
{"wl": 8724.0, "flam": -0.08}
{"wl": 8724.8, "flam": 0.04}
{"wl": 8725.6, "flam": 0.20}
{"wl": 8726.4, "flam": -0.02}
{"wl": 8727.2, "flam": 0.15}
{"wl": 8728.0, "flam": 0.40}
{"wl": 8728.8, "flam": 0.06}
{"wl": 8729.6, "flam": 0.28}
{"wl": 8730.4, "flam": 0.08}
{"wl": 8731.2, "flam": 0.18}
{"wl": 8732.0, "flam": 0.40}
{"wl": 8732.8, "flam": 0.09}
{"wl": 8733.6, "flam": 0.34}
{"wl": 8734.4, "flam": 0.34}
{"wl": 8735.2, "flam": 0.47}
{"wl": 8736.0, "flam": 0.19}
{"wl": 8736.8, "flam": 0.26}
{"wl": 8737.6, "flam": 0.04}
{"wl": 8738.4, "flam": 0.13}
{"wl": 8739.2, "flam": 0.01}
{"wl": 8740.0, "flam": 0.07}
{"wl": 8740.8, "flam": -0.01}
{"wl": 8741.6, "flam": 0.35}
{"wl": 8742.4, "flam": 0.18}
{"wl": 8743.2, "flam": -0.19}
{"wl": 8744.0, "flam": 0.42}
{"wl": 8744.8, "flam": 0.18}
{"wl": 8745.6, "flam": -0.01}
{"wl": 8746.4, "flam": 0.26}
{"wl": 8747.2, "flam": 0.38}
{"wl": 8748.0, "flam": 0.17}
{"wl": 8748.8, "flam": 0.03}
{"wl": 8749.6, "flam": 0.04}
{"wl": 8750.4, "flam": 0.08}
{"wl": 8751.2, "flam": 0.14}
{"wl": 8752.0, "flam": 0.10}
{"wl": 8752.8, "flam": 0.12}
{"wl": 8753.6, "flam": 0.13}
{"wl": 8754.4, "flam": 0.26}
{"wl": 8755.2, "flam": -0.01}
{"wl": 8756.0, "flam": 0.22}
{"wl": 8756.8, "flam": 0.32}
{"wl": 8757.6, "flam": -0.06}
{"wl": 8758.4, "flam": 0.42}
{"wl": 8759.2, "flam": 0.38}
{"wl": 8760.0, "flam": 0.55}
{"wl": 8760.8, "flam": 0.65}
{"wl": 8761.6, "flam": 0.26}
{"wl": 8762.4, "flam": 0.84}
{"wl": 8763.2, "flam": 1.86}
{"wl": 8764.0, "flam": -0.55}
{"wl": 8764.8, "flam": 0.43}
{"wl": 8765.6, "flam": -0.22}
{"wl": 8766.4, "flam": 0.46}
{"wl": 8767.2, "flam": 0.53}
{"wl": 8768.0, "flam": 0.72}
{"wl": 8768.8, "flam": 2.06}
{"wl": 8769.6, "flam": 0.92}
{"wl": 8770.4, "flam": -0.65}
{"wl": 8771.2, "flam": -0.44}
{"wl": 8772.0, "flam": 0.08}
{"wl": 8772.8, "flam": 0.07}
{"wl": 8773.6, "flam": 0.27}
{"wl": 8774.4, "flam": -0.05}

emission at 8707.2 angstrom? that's H-beta 4861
